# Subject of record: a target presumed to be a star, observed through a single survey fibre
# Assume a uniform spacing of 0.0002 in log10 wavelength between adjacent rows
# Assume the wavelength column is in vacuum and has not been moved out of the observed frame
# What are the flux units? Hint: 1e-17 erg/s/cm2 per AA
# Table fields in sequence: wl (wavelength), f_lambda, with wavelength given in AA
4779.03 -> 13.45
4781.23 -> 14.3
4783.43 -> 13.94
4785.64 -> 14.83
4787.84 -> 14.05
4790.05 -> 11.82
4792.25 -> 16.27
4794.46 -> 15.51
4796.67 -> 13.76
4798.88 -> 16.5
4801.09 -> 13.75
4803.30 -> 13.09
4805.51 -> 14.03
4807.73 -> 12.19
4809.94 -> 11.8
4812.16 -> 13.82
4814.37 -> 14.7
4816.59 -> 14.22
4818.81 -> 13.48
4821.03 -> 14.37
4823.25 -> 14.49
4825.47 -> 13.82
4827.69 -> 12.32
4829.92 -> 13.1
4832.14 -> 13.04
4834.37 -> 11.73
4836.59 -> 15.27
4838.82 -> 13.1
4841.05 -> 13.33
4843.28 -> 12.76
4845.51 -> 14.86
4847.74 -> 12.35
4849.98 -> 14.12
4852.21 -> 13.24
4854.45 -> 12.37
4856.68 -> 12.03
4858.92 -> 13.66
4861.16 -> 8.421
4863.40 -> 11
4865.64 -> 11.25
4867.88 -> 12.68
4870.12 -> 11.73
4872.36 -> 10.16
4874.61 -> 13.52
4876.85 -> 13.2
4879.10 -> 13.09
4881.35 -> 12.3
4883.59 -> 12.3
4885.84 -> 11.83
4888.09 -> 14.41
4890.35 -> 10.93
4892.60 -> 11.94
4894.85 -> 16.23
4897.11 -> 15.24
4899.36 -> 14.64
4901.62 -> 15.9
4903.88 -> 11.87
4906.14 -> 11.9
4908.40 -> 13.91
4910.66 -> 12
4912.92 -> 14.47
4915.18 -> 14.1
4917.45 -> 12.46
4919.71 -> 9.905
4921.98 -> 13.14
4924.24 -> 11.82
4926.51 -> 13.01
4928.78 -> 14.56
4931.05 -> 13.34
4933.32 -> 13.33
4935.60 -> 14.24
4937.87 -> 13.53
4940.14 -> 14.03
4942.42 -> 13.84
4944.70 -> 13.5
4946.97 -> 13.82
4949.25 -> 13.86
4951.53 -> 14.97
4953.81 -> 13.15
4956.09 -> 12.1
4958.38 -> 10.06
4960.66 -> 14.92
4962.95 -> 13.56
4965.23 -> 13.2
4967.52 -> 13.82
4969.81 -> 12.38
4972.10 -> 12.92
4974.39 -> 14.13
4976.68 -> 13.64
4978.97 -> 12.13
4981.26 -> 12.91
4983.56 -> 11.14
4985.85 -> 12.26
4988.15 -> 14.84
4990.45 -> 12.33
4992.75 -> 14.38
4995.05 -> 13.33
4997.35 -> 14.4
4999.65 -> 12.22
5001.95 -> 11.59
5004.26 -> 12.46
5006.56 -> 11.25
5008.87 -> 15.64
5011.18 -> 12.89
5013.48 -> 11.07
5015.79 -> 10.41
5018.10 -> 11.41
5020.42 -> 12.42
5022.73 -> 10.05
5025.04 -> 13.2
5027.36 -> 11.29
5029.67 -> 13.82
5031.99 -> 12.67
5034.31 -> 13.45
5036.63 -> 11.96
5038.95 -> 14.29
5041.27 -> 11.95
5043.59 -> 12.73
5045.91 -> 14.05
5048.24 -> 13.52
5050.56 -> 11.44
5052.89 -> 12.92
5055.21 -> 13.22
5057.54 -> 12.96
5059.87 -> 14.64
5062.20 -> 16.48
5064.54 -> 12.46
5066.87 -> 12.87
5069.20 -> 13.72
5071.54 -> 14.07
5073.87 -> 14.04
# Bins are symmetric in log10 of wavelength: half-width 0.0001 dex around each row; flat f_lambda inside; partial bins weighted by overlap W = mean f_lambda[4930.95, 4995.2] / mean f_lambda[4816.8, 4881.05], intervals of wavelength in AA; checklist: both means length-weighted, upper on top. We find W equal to 1.0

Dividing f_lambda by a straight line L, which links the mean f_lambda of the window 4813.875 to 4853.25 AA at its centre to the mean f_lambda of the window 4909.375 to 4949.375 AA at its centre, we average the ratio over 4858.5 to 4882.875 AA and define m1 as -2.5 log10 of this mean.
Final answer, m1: 0.13 mag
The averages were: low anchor 13.6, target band 11.9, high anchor 13.3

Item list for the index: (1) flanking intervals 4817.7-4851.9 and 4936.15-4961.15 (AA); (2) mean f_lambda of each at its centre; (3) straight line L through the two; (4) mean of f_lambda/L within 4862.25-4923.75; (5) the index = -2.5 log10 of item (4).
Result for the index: 0.05 mag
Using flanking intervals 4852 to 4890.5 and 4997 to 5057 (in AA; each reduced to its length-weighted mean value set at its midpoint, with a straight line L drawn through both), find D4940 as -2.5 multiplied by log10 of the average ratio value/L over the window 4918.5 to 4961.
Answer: -0.08 mag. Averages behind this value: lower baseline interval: 12.1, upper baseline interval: 12.5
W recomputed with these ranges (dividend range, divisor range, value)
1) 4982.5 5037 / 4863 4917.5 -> 0.97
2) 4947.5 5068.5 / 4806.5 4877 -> 1.00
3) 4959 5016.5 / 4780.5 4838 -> 0.93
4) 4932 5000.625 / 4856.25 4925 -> 1.05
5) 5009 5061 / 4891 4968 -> 0.94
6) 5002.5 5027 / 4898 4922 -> 0.92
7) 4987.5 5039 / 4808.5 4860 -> 0.94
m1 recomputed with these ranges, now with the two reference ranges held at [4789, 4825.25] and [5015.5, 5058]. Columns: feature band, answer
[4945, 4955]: -0.066 mag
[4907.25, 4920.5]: 0.036 mag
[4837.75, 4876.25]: 0.107 mag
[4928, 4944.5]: -0.050 mag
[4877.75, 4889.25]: 0.060 mag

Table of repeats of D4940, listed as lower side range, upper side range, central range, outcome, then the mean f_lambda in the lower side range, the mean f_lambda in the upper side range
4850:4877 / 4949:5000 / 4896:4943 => -0.07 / 12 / 13.2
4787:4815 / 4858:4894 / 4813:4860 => -0.03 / 13.9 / 12.1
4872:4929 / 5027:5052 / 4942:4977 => -0.03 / 13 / 12.9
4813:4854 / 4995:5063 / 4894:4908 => -0.07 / 13.6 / 12.8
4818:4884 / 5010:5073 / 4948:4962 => -0.03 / 12.8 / 12.8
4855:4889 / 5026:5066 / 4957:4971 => -0.03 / 12.1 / 13.2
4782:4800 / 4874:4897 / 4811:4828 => 0.01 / 14.6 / 13.1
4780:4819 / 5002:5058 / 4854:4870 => 0.17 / 14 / 12.5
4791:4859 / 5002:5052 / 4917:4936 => 0.02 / 13.6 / 12.5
